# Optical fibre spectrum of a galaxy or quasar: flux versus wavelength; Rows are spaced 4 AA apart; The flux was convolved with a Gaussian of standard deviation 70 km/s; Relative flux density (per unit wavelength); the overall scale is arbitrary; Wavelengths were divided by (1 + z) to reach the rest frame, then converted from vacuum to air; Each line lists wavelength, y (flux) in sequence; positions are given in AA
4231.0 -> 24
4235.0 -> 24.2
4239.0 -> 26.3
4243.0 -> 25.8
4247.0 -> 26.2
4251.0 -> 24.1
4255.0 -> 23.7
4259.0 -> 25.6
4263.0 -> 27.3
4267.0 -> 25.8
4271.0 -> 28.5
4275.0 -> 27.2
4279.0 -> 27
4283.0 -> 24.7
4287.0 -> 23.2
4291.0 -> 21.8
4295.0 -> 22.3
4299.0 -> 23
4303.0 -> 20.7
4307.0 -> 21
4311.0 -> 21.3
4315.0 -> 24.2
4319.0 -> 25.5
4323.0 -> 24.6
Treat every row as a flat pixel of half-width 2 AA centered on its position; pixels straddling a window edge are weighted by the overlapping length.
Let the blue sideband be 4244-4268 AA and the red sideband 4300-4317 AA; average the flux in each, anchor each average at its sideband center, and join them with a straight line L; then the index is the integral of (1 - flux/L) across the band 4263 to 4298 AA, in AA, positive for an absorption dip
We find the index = -1.9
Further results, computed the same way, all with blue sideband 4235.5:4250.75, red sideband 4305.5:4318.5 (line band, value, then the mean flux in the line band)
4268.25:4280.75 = -1.6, 27.5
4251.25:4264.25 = -0.1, 25.2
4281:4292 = 0.2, 23.4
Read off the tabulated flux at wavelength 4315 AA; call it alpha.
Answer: 24.2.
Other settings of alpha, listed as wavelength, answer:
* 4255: 23.7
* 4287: 23.2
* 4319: 25.5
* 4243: 25.8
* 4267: 25.8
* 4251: 24.1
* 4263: 27.3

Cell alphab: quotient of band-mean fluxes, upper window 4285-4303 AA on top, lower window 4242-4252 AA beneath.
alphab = 0.88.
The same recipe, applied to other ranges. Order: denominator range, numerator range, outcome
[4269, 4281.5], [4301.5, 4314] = 0.77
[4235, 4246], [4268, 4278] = 1.07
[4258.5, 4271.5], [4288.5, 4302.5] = 0.83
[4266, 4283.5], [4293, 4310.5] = 0.81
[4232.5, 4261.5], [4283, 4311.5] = 0.88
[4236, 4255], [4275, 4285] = 1.03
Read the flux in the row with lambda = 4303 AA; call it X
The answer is 20.7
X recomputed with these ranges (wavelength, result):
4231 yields 24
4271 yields 28.5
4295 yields 22.3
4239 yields 26.3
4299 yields 23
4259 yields 25.6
